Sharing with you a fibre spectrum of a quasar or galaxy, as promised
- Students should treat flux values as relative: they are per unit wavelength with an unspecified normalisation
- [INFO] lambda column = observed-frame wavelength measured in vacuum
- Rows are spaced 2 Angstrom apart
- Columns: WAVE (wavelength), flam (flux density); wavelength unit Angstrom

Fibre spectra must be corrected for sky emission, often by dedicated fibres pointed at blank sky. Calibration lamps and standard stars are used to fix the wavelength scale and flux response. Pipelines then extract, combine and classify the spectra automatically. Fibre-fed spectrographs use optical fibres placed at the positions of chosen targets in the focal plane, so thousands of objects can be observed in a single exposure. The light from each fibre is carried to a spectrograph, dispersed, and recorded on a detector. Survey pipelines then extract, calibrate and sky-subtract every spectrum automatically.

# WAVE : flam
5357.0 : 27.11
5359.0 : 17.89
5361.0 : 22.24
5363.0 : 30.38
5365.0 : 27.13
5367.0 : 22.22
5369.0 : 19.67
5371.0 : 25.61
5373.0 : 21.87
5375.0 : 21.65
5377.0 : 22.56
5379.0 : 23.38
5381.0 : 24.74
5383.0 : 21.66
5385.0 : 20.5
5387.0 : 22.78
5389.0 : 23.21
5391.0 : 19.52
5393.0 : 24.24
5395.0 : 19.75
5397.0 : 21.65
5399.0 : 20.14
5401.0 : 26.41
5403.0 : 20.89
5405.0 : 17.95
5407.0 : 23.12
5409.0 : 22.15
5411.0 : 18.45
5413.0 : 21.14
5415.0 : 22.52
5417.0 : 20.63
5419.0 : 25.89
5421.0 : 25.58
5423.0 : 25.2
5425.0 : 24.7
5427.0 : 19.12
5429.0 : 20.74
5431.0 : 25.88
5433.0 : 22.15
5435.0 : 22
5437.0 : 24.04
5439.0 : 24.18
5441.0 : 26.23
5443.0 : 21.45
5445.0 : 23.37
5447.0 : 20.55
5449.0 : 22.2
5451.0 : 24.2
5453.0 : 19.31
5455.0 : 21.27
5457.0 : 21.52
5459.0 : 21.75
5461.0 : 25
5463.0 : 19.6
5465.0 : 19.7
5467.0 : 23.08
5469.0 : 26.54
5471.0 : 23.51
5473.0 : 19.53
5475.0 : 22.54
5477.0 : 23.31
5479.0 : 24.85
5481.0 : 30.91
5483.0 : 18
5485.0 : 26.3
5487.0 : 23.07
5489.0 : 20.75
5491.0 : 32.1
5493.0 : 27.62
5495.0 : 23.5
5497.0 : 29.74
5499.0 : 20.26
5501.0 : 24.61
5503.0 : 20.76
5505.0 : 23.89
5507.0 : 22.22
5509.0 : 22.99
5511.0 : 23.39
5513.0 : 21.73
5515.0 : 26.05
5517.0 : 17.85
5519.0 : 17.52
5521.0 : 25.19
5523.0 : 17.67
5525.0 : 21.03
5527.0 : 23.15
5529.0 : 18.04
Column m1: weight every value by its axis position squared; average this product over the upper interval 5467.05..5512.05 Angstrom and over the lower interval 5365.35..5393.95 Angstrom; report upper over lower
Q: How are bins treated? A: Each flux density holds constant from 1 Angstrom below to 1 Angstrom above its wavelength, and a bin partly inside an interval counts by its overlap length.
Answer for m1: 1.11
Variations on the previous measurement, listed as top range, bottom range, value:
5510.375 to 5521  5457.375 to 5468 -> 1.01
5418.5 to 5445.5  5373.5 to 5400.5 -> 1.09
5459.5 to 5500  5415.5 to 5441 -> 1.04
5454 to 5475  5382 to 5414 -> 1.06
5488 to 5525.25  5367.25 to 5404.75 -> 1.09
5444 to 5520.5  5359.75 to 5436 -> 1.05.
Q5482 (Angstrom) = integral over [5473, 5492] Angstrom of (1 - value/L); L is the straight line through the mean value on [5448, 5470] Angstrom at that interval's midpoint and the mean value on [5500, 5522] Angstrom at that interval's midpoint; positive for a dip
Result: -1.8 Angstrom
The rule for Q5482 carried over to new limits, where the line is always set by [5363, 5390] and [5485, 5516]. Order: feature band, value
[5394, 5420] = 2.0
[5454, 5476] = 1.6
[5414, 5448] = 0.6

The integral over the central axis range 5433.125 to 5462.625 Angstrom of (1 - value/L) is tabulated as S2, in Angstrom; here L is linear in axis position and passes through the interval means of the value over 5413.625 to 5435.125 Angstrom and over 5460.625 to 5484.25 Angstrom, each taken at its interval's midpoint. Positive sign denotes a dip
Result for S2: 0.7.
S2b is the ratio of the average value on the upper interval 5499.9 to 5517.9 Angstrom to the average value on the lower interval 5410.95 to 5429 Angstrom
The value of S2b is 1.00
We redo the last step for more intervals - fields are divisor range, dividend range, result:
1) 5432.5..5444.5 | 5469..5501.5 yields 1.05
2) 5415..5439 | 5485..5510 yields 1.05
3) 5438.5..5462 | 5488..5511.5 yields 1.08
